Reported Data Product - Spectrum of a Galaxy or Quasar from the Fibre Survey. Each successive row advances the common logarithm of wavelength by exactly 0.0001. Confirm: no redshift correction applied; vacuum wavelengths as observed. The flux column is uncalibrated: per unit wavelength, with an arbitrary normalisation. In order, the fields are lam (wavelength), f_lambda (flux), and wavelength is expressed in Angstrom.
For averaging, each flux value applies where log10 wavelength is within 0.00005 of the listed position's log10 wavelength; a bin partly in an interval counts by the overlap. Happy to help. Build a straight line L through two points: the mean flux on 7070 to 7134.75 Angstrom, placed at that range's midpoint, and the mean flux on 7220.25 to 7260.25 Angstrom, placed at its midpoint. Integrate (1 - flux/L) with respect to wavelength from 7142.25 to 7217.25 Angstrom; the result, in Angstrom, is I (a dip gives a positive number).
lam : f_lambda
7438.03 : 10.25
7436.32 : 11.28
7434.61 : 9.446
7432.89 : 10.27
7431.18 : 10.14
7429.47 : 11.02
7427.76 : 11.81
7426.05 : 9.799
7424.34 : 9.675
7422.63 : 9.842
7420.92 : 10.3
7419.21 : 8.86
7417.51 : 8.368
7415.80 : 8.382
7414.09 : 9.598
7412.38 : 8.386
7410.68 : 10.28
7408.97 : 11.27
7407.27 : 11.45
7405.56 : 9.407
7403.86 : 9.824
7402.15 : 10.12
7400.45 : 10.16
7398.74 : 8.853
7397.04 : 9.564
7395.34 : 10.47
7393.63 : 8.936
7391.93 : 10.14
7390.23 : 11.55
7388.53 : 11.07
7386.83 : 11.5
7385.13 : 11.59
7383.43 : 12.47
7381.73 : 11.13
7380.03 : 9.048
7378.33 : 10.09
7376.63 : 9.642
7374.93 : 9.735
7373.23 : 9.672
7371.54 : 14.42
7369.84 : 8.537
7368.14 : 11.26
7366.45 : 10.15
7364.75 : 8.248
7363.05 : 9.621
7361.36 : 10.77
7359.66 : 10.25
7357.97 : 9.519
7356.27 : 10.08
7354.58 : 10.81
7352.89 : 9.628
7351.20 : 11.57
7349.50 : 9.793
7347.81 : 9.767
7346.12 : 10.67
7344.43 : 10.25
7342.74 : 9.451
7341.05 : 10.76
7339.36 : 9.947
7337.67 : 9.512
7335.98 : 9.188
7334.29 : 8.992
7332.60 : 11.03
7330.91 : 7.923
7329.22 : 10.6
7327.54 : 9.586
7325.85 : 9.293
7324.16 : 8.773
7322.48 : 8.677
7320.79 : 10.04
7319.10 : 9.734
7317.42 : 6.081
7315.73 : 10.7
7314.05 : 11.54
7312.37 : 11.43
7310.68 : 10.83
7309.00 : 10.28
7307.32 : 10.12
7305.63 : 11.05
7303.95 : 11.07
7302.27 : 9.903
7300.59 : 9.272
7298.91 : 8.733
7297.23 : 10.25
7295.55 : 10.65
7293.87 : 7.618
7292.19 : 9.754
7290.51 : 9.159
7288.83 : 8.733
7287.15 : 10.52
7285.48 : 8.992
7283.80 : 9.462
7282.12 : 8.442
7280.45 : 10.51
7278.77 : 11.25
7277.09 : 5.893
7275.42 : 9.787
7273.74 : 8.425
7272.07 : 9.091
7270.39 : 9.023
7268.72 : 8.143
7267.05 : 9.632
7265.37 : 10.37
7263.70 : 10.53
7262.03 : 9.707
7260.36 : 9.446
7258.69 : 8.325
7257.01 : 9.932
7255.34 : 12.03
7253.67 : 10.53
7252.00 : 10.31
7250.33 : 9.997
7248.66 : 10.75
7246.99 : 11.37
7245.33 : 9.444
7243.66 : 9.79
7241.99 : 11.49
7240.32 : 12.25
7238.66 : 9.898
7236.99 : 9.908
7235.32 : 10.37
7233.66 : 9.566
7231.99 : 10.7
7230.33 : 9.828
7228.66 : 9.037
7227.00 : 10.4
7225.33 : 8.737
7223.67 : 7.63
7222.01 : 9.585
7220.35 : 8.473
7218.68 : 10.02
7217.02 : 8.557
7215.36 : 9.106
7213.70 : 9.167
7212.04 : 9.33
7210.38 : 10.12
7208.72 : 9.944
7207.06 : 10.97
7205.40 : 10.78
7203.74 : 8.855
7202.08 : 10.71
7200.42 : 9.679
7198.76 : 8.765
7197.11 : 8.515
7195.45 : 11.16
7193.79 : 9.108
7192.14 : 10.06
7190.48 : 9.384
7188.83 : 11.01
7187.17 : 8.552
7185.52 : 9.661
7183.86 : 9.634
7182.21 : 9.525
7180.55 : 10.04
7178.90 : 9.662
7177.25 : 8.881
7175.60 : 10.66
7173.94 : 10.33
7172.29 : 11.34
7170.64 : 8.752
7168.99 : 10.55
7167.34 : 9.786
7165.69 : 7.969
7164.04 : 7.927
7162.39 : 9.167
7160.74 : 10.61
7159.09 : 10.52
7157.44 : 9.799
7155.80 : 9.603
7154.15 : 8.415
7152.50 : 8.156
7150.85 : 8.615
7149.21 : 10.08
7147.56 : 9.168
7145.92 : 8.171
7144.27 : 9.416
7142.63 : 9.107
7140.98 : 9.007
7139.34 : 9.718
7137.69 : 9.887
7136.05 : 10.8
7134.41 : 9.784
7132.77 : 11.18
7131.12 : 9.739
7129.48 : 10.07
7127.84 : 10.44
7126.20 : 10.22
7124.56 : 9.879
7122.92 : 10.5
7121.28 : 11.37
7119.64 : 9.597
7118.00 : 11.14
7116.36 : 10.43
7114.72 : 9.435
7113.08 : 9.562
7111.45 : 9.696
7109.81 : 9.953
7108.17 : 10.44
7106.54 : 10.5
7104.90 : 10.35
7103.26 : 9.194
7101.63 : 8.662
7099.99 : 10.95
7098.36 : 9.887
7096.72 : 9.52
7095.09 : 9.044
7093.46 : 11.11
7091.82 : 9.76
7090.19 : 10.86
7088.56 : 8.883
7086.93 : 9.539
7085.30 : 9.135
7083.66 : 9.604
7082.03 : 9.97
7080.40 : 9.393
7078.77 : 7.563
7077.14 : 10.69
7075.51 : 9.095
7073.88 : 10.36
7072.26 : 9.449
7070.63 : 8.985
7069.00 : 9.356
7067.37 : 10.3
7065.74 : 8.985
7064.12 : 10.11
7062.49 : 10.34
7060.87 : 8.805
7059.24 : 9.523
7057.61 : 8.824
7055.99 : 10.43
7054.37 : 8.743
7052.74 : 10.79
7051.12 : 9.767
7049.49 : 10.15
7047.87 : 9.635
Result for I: 3.1 Angstrom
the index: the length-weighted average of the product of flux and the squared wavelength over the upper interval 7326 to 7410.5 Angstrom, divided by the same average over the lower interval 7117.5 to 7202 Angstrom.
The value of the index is 1.11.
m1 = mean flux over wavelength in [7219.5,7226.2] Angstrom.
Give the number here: 8.61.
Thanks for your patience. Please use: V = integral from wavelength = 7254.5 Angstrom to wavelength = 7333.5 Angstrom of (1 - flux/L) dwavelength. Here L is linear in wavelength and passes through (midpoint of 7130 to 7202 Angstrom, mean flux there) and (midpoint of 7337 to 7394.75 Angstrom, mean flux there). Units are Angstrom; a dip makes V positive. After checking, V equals 3.5 Angstrom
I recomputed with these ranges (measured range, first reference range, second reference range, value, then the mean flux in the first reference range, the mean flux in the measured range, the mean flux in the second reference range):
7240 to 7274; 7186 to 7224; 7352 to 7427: -1.1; 9.57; 10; 10.1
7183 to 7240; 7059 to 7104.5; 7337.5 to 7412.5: 1.5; 9.62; 9.65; 10.3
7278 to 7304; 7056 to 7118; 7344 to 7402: 1.4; 9.71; 9.6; 10.3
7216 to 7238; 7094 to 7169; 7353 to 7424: 1.0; 9.74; 9.45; 10.1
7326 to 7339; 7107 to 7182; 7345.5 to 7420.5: 0.7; 9.77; 9.55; 10.2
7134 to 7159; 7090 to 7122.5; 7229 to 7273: 1.8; 10.1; 9.34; 10.1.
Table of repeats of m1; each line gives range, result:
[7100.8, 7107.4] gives 9.68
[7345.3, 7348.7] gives 10.2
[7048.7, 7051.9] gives 9.94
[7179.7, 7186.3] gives 9.71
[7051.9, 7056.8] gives 10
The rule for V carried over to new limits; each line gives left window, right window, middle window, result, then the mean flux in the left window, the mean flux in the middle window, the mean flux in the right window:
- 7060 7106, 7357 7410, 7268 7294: 2.59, 9.64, 9.09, 10.3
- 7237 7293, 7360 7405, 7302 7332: 0.44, 9.79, 9.88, 10.3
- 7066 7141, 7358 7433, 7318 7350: 1.45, 9.89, 9.65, 10.2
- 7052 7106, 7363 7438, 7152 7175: 0.61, 9.64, 9.52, 10.2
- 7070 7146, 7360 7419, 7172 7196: 0.10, 9.85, 9.89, 10.2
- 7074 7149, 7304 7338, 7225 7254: -1.33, 9.84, 10.3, 9.8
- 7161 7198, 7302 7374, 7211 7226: 1.17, 9.64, 8.98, 10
